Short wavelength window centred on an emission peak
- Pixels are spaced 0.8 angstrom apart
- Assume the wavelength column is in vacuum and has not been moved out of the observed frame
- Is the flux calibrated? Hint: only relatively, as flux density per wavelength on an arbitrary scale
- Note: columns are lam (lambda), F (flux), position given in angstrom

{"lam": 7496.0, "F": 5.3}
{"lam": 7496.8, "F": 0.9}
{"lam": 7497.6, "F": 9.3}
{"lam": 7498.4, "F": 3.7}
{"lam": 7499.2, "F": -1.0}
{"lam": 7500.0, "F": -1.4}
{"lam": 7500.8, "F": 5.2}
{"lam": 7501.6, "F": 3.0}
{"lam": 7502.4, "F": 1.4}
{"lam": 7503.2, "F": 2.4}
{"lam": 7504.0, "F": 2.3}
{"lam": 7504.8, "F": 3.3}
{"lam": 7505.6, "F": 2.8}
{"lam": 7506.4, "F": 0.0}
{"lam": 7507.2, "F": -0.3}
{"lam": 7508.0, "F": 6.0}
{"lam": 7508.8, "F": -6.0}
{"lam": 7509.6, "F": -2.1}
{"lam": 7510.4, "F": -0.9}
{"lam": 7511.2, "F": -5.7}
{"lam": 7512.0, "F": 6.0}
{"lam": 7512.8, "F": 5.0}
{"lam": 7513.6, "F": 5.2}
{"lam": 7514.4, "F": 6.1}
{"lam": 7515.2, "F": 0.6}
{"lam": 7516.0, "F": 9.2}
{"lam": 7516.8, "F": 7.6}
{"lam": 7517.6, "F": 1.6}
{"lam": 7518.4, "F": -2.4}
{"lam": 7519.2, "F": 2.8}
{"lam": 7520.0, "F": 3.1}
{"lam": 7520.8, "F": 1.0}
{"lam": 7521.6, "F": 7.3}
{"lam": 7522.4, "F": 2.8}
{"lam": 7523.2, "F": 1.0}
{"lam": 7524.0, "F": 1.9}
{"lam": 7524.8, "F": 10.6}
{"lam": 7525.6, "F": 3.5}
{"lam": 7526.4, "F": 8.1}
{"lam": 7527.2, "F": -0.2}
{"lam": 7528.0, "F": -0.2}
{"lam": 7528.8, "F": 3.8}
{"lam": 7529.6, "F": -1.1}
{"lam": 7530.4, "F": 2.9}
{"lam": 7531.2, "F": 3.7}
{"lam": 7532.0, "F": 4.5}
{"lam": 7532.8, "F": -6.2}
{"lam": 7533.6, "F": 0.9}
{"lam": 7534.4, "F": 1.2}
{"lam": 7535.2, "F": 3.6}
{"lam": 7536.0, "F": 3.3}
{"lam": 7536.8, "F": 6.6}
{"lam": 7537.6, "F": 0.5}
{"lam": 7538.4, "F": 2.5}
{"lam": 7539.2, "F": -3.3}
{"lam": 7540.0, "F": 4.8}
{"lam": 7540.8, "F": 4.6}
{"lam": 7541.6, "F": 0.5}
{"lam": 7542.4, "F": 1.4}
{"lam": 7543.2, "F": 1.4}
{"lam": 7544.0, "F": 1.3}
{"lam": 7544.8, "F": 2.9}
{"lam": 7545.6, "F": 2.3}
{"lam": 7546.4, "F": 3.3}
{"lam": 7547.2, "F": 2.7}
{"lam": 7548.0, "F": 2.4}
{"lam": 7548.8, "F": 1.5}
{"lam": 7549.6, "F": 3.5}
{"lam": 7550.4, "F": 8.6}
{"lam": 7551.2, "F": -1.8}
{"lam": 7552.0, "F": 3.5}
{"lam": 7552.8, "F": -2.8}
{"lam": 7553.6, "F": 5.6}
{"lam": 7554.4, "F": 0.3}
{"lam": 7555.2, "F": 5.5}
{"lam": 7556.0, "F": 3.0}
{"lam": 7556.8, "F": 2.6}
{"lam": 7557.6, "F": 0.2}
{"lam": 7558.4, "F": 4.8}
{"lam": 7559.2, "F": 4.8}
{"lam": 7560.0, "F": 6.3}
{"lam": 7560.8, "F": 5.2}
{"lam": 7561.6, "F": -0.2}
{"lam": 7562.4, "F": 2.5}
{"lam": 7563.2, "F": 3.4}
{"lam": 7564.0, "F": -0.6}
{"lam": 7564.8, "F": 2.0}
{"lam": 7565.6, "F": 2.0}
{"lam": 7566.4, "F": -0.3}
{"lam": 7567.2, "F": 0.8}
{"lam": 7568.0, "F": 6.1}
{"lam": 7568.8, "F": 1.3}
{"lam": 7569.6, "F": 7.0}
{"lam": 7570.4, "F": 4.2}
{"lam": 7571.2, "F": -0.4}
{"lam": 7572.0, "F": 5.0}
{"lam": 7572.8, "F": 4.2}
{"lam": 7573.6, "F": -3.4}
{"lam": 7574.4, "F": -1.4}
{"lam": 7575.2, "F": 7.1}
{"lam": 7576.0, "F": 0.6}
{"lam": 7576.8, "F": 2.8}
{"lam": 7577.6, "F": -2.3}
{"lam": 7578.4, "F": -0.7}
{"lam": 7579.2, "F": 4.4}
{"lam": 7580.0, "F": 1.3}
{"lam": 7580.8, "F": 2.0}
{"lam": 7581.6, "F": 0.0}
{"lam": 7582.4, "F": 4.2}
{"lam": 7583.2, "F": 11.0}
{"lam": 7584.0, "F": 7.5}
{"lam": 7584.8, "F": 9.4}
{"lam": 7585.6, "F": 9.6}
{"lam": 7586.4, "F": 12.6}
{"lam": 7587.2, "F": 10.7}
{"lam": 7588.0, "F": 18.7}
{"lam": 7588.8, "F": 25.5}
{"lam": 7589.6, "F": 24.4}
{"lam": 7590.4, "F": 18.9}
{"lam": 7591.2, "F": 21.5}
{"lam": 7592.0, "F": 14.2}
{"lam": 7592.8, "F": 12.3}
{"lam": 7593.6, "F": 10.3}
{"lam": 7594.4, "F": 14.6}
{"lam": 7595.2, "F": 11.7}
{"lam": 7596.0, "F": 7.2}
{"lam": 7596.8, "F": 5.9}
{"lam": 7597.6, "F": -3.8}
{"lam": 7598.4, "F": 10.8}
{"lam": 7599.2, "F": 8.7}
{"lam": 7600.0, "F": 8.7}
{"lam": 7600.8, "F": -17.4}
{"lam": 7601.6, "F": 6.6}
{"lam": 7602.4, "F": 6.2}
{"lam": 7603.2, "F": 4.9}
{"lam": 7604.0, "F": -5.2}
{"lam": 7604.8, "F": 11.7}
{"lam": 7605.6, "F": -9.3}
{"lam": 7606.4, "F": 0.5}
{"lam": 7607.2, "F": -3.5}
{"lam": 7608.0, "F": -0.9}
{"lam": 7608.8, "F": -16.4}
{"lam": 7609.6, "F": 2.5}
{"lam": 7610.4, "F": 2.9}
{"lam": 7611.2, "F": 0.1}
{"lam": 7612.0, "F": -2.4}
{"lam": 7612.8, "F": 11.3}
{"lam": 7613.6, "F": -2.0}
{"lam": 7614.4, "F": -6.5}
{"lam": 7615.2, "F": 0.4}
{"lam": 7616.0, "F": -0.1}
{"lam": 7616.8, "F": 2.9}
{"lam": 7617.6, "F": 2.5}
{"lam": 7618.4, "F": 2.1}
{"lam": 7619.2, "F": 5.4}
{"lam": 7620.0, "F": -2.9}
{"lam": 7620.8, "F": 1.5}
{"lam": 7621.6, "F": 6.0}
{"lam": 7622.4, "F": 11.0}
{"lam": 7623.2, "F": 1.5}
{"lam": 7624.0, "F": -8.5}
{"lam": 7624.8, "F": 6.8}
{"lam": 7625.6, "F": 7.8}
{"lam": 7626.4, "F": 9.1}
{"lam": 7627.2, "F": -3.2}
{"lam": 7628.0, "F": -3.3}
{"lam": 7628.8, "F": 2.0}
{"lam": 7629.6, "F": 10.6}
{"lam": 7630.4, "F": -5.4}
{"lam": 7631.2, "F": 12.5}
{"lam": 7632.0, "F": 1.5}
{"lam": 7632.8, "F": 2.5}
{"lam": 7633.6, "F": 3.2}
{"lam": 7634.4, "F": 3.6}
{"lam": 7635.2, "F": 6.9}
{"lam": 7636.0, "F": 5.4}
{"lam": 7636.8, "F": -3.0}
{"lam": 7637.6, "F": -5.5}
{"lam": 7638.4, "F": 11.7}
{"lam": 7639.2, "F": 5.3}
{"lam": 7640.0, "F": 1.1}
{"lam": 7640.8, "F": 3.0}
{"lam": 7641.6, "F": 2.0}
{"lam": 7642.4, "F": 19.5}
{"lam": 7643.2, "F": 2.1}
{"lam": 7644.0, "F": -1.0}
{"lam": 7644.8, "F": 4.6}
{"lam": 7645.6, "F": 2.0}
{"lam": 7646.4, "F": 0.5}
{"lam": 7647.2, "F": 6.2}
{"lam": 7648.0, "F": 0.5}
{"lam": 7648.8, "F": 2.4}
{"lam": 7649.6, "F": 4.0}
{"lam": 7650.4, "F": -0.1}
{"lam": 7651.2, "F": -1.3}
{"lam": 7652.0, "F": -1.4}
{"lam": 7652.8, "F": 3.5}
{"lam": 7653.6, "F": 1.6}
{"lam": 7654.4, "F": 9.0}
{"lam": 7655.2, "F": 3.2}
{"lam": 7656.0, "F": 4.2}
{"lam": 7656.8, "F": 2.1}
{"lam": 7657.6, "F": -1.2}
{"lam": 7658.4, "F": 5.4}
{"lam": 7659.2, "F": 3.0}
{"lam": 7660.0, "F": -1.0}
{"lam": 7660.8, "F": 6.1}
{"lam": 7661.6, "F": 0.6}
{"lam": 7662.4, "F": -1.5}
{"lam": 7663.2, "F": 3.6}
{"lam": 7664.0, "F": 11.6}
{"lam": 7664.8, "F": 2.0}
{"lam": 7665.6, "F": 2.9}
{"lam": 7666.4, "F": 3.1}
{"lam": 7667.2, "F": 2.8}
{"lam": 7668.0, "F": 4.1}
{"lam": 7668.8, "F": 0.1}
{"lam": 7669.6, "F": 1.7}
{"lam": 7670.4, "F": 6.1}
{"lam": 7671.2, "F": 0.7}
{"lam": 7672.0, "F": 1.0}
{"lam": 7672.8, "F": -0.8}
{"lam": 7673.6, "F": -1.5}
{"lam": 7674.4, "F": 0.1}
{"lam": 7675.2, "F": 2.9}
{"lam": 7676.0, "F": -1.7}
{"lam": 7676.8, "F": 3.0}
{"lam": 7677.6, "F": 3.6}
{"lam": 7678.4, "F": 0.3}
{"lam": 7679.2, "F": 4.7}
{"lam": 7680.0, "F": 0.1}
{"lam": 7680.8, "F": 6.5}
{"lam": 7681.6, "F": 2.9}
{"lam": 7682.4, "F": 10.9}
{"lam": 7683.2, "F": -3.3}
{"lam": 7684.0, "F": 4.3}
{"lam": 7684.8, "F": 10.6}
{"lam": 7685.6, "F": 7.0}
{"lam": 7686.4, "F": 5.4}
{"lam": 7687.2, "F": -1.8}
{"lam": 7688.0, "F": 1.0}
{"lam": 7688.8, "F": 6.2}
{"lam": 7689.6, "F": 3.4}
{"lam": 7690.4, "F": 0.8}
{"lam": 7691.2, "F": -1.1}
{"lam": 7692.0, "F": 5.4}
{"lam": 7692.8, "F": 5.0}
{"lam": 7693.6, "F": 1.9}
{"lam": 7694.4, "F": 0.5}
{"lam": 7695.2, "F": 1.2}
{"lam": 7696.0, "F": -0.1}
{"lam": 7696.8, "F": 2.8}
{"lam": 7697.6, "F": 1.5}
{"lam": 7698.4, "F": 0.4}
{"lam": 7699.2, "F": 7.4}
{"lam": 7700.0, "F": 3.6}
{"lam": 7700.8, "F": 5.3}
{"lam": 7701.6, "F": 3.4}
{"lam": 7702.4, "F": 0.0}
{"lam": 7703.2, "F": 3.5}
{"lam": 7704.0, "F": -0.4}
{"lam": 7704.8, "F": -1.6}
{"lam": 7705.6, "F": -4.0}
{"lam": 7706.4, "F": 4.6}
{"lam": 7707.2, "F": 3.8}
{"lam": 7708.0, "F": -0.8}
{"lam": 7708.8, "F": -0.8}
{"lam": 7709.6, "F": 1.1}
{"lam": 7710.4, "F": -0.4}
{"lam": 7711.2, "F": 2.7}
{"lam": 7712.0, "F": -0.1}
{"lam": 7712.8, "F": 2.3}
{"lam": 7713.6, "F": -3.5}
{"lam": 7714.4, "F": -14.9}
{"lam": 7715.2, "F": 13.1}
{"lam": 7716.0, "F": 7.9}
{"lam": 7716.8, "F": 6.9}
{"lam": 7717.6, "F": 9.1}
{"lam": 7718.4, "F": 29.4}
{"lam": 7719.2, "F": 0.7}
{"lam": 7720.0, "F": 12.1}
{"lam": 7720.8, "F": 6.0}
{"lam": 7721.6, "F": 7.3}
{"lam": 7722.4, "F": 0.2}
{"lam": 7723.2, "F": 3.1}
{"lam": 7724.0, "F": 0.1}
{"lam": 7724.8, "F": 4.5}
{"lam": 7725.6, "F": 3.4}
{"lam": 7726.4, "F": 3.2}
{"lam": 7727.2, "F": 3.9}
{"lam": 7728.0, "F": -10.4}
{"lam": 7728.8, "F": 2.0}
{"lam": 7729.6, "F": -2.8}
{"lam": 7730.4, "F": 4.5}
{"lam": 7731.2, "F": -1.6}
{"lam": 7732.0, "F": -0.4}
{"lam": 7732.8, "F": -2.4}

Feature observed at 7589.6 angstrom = [O II] 3727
